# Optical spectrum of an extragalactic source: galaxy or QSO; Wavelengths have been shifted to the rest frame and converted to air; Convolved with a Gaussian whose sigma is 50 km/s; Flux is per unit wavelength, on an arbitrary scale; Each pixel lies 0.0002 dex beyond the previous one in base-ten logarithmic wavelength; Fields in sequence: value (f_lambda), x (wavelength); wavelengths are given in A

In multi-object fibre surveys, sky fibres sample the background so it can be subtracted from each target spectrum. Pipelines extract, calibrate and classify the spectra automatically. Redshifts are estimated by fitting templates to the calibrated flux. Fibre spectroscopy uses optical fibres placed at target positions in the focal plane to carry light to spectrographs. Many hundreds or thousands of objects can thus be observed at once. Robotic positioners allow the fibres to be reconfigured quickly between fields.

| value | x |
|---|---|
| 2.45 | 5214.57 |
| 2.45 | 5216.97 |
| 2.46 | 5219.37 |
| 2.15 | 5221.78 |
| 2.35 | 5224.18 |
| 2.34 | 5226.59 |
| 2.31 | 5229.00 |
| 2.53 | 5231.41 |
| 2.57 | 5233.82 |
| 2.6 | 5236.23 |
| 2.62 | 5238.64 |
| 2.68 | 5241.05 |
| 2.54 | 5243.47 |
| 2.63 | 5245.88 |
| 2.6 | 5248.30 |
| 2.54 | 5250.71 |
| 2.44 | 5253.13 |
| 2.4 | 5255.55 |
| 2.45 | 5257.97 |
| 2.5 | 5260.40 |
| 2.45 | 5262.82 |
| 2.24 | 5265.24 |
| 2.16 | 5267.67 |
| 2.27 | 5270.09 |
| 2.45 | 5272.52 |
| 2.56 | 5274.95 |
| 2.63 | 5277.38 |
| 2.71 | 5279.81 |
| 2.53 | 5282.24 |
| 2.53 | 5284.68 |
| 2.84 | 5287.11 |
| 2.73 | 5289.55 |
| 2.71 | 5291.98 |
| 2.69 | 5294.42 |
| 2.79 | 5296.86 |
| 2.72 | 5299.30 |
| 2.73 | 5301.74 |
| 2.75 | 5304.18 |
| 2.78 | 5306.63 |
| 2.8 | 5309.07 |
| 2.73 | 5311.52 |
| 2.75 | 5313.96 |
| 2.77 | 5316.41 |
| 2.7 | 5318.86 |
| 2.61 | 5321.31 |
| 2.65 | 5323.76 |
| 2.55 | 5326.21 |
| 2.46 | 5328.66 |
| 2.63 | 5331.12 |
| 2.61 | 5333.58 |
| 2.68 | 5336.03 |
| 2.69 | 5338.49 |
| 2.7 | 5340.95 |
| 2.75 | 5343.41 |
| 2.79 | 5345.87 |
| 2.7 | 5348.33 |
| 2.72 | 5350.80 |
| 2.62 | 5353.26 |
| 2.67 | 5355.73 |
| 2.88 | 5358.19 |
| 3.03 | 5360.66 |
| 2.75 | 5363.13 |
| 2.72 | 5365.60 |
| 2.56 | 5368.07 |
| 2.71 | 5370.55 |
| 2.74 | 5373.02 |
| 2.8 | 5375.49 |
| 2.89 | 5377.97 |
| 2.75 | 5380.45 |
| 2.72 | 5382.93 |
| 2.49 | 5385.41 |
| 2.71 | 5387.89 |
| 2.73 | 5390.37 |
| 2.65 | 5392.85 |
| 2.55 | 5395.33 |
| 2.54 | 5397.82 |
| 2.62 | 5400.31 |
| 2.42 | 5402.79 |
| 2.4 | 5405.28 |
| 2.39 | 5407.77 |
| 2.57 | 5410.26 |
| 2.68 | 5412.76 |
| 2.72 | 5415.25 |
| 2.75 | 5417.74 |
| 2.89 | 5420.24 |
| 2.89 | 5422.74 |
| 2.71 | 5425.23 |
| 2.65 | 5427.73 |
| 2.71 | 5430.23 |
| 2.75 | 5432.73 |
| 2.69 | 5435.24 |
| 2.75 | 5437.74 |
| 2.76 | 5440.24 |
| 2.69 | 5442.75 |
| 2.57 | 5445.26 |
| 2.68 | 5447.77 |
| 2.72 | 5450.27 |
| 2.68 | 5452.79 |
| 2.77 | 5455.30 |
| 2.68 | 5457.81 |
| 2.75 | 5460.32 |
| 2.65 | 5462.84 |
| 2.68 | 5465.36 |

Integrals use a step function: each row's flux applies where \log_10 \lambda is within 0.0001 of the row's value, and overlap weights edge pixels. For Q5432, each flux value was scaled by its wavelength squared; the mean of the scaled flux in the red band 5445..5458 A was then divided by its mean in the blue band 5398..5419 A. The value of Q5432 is 1.07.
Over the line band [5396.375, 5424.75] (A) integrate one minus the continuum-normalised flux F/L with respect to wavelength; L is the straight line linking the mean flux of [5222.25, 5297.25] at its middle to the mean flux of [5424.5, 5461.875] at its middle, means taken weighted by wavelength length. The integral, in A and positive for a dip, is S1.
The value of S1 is 0.5 A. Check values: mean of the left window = 2.52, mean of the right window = 2.7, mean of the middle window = 2.63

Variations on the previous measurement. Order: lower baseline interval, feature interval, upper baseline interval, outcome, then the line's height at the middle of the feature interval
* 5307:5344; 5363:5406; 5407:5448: 0.6 A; 2.69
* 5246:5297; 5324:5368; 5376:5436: -1.6 A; 2.6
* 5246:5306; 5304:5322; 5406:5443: -1.0 A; 2.6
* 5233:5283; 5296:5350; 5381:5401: -2.8 A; 2.57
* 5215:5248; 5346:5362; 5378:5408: -1.2 A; 2.57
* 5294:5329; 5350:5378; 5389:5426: -0.9 A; 2.67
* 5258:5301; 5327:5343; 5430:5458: -0.2 A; 2.61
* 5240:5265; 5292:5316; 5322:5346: -1.4 A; 2.6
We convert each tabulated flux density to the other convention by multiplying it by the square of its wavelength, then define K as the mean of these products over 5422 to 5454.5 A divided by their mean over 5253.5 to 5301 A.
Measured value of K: 1.13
